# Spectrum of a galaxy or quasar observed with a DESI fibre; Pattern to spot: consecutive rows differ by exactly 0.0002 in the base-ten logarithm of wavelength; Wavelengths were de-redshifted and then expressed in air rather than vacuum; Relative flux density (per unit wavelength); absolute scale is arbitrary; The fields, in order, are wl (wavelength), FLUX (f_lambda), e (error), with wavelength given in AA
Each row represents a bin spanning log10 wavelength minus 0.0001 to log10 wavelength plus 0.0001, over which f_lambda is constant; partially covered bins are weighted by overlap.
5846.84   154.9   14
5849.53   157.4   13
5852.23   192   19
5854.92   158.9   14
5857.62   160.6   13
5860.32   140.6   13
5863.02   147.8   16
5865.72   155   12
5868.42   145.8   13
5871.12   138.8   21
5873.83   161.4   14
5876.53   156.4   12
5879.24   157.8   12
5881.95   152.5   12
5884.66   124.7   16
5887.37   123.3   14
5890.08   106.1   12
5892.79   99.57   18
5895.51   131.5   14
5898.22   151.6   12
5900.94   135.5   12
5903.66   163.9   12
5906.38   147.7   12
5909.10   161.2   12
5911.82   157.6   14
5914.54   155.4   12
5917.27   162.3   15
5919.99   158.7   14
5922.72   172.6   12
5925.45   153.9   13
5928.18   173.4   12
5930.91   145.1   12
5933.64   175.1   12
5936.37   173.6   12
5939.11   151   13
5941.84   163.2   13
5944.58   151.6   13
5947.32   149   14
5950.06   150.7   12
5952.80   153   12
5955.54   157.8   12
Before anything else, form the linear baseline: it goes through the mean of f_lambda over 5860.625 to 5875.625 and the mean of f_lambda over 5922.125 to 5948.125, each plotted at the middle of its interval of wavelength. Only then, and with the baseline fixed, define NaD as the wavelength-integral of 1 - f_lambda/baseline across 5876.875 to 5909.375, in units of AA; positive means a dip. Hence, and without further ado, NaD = 3.4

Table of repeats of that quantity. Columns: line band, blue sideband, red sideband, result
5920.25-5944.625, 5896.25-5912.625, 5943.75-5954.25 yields -1.8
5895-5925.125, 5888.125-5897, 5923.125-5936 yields -4.0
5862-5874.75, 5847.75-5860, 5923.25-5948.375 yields 1.1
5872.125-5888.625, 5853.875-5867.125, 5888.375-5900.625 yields -1.3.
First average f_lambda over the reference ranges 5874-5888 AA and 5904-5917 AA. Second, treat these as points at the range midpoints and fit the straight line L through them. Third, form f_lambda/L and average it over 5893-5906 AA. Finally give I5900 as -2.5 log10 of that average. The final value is 0.08 mag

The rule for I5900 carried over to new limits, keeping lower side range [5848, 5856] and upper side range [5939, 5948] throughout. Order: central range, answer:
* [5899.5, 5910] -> 0.06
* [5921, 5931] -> -0.04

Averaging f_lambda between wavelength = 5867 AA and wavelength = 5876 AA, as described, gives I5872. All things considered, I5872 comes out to 150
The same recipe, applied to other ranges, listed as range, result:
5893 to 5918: 149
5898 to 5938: 159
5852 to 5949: 151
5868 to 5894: 137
